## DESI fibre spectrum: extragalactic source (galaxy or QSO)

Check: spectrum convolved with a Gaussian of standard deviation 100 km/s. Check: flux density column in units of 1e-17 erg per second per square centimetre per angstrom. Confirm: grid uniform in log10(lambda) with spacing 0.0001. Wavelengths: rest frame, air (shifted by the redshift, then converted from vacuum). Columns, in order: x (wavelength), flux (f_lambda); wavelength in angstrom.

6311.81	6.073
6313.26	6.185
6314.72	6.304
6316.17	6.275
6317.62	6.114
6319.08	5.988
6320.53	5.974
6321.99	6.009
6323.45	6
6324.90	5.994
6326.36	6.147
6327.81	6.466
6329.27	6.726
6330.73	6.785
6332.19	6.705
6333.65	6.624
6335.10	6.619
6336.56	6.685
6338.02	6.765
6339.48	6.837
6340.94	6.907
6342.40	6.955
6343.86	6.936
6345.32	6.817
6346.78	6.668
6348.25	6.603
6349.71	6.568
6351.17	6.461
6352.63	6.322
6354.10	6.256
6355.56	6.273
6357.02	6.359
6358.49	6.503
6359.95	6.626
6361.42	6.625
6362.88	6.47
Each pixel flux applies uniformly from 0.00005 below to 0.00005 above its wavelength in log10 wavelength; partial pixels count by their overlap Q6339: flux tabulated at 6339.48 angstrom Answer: 6.837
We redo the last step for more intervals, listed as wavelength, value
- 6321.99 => 6.009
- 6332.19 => 6.705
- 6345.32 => 6.817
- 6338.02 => 6.765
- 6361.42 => 6.625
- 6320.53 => 5.974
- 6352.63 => 6.322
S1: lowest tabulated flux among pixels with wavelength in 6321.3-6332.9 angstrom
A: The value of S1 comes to 5.994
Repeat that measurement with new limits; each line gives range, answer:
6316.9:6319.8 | 5.988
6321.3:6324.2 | 6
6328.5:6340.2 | 6.619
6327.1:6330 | 6.466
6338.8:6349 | 6.603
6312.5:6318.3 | 6.114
